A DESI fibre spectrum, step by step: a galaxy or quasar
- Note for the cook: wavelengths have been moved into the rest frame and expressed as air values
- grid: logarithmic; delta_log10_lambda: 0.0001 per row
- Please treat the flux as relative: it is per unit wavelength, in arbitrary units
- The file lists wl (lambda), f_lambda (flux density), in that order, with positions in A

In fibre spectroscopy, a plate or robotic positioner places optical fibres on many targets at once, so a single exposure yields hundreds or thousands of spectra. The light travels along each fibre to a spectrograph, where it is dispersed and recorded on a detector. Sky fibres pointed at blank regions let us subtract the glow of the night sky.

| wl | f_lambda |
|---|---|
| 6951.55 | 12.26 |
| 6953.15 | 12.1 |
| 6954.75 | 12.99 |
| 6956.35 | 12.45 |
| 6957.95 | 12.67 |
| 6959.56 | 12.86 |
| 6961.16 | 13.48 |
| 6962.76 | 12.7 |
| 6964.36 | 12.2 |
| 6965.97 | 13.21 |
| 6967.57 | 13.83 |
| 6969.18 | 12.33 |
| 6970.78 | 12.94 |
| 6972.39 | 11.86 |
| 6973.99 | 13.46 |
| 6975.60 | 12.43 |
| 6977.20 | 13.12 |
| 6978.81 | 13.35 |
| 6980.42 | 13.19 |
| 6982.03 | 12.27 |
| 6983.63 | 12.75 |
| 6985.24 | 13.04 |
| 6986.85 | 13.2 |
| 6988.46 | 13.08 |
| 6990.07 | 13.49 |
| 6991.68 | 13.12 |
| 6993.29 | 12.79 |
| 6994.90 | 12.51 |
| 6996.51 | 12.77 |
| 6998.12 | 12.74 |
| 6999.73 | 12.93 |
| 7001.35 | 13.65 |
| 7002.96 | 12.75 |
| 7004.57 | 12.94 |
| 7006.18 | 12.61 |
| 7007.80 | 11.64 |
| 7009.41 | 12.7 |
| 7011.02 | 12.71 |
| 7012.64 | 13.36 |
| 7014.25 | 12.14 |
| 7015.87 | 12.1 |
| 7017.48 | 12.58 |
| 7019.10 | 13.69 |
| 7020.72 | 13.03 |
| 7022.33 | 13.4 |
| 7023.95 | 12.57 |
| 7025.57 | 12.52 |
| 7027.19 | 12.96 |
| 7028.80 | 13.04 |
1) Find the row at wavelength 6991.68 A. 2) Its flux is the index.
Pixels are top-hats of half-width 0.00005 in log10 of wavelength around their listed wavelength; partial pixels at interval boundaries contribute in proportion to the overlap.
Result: 13.12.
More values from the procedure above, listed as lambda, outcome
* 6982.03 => 12.27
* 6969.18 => 12.33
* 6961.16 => 13.48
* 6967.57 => 13.83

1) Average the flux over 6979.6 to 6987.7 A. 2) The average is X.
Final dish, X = 12.9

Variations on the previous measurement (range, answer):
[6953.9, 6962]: 12.9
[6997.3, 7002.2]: 13.1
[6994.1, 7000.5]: 12.7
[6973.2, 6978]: 13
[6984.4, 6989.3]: 13.1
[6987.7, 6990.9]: 13.3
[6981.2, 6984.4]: 12.5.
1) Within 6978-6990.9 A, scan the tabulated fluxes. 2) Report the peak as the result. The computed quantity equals 13.49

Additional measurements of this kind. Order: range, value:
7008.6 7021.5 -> 13.69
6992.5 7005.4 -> 13.65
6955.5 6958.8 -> 12.67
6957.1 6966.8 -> 13.48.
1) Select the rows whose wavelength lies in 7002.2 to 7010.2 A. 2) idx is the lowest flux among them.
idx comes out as 11.64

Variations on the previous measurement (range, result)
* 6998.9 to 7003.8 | 12.75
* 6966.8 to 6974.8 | 11.86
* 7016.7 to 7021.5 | 12.58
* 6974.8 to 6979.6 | 12.43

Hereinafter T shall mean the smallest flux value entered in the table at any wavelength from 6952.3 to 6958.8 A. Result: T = 12.1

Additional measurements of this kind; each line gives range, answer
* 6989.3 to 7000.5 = 12.51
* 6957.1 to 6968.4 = 12.2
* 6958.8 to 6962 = 12.86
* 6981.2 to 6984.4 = 12.27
